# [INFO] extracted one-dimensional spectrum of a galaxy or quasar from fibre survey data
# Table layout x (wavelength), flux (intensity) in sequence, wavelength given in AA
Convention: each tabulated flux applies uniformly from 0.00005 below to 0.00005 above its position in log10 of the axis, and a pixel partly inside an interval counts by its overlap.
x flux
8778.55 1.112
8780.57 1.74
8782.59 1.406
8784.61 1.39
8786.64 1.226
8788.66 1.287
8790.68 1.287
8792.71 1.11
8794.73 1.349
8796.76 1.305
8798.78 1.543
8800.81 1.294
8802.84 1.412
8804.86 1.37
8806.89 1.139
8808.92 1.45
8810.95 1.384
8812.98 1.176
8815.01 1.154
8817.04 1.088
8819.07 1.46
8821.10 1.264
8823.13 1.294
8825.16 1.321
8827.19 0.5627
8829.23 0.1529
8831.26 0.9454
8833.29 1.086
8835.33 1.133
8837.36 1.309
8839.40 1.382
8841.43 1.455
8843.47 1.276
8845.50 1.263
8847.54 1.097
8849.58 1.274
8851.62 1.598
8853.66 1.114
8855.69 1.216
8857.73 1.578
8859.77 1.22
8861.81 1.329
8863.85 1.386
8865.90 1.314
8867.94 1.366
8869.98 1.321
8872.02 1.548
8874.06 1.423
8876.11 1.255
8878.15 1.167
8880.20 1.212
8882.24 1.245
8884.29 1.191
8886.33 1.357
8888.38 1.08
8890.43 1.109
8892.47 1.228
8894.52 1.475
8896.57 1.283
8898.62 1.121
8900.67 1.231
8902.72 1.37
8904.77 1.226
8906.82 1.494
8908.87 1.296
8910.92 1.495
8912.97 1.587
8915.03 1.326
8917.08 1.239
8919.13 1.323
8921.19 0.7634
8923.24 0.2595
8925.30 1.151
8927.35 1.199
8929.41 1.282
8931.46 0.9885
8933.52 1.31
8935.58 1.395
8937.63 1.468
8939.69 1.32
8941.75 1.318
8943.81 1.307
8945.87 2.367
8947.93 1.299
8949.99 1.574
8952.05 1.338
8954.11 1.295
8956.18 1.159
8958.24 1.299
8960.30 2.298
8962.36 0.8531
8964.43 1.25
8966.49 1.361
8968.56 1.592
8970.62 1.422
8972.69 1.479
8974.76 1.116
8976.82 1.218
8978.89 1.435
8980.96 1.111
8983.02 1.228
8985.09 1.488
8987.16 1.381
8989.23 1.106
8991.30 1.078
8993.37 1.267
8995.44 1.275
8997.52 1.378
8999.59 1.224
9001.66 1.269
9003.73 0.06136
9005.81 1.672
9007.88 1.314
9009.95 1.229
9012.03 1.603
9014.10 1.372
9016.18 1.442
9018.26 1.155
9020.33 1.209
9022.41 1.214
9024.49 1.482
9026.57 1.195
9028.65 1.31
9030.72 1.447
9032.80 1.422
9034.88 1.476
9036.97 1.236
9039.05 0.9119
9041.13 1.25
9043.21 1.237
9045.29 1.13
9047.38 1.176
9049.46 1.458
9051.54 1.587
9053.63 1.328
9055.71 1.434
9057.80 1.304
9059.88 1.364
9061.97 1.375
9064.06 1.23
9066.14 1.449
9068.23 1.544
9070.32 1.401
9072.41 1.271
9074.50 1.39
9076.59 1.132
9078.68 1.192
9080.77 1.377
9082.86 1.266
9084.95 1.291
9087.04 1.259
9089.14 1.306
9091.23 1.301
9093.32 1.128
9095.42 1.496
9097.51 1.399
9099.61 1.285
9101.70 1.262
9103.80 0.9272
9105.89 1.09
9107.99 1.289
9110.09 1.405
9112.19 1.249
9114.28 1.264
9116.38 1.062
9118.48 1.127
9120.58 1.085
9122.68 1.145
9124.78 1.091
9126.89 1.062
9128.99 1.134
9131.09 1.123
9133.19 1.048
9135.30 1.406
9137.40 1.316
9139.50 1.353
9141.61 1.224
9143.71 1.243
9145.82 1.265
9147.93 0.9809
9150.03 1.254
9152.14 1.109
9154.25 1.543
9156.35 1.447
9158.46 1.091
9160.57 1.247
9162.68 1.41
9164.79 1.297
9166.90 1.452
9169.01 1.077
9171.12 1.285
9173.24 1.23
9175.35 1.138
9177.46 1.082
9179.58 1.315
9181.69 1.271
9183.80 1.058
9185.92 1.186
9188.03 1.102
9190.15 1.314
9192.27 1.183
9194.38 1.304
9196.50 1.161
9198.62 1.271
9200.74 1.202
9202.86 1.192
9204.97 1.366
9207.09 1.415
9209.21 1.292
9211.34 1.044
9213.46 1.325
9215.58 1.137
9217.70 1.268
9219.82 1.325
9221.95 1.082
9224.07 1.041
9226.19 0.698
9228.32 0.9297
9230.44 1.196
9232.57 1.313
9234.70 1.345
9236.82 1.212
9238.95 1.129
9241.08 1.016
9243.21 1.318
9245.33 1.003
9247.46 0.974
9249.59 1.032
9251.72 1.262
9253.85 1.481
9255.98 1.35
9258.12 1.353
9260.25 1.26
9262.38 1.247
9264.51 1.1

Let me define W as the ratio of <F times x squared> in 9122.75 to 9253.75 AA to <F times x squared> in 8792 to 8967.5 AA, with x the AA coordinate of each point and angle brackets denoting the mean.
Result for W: 1.0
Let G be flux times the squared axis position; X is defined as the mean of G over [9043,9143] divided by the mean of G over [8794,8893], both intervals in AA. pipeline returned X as 1.1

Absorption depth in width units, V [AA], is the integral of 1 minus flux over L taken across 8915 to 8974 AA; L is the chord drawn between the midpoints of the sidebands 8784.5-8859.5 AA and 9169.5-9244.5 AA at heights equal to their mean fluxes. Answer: -4.70 AA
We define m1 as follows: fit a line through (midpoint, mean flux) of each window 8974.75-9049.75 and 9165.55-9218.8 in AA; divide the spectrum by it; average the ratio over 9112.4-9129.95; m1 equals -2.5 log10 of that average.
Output 0.10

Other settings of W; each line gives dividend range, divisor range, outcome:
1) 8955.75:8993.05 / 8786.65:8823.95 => 1.06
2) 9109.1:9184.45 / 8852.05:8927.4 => 1.03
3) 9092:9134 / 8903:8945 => 0.99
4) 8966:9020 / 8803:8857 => 1.11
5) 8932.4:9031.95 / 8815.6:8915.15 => 1.09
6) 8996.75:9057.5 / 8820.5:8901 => 1.08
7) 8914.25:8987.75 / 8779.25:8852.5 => 1.08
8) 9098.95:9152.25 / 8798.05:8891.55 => 1.01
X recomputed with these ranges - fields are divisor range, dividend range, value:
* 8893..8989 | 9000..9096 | 1.01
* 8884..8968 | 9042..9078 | 1.06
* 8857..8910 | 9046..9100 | 1.07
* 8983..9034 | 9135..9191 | 1.01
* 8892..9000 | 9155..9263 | 0.98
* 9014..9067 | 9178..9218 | 0.97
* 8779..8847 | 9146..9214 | 1.08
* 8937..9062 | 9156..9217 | 0.97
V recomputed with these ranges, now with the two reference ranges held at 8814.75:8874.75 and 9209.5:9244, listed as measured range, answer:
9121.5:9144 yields -0.44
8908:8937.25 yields 0.54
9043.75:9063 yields -2.61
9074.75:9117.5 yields -2.66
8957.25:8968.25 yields -1.99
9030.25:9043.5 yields -0.98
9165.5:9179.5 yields -0.70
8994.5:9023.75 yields -1.22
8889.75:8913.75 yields -2.12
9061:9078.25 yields -2.33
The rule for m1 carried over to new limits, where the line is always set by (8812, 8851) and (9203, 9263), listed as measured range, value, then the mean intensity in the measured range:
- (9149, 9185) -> -0.06 mag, 1.25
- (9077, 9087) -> -0.08 mag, 1.27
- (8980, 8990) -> -0.09 mag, 1.27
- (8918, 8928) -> 0.23 mag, 0.933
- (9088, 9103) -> -0.11 mag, 1.3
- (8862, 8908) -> -0.12 mag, 1.29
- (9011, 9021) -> -0.17 mag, 1.36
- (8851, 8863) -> -0.16 mag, 1.34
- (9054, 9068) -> -0.17 mag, 1.37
